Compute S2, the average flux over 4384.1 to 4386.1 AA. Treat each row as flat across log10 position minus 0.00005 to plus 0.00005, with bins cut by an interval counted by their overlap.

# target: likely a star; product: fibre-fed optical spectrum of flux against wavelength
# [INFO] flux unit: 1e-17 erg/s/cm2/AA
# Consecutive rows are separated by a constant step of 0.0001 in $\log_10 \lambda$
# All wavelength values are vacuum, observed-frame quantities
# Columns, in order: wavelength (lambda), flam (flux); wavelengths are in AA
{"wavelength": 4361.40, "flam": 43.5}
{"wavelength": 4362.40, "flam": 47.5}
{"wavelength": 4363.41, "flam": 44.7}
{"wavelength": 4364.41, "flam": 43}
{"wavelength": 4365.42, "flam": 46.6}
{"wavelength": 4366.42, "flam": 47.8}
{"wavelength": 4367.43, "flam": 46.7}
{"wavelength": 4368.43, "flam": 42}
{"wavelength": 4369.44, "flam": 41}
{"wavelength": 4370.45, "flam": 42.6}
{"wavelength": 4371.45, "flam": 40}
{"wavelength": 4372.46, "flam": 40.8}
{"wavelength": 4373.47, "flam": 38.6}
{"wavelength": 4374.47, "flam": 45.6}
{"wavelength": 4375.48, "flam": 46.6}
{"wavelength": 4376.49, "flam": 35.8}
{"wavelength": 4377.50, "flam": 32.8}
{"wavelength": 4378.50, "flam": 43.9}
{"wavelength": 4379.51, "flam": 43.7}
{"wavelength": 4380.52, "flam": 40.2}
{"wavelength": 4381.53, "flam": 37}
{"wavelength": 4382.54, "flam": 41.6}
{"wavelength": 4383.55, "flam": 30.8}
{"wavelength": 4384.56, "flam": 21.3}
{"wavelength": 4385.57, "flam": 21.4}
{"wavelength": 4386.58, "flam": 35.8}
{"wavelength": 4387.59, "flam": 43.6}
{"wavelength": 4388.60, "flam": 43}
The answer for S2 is 21.5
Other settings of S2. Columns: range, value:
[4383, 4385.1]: 26.3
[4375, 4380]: 40.5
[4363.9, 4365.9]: 44.8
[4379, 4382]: 40.3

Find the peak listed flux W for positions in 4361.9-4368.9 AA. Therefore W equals 47.8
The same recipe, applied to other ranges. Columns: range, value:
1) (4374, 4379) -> 46.6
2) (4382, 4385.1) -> 41.6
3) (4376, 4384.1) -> 43.9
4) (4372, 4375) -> 45.6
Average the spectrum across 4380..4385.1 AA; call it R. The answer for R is 34.1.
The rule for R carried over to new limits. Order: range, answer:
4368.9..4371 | 41.7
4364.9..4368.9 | 45.8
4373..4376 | 43.7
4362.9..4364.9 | 43.8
